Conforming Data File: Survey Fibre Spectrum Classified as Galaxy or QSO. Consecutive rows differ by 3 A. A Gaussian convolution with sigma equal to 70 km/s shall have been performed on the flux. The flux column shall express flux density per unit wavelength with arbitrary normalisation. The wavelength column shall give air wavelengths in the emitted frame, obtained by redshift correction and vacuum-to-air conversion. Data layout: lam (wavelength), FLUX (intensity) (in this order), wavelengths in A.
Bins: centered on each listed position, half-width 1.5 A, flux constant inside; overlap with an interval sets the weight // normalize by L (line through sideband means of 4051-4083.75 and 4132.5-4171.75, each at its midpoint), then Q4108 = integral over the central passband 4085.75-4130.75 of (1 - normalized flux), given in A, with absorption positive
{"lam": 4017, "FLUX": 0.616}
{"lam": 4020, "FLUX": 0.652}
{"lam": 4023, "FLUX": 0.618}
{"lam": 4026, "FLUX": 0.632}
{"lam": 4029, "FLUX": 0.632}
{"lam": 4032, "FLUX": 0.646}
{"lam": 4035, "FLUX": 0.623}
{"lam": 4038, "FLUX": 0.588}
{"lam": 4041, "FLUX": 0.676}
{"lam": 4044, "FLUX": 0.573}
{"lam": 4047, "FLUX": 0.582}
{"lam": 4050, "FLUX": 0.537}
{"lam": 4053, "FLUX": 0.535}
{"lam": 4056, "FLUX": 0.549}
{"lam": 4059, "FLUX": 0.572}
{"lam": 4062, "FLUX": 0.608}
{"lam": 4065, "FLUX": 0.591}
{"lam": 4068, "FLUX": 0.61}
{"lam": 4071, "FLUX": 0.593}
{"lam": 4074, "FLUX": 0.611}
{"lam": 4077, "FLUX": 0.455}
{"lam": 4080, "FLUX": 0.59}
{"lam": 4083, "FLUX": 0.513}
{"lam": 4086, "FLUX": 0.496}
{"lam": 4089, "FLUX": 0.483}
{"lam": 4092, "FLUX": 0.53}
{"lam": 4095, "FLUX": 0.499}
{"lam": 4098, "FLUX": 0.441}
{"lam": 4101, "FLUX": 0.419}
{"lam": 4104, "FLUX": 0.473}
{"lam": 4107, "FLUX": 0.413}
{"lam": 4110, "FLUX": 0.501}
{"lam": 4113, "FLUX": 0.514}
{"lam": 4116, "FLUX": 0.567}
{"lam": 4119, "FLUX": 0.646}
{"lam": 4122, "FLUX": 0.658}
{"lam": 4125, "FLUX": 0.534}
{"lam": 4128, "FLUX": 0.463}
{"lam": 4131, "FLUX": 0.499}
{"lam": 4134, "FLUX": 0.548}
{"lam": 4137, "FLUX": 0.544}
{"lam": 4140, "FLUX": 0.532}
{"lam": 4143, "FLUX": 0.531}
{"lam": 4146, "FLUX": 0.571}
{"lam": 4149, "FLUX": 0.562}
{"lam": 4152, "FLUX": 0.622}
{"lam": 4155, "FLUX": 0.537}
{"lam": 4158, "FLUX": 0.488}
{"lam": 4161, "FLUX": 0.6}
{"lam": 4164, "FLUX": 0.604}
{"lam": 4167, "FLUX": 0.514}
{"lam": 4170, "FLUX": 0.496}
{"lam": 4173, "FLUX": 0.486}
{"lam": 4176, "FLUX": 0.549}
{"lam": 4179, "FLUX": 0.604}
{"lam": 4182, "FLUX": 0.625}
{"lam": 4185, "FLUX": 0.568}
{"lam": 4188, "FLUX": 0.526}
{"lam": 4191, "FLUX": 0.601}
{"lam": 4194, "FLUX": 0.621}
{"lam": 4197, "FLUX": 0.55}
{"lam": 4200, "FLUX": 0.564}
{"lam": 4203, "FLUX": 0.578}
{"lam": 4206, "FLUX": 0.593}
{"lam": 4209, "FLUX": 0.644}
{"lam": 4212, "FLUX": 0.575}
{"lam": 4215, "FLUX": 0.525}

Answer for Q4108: 4.0 A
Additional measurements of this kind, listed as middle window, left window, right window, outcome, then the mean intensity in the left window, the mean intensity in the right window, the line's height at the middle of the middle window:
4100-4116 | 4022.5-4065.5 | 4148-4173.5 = 2.66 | 0.597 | 0.547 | 0.57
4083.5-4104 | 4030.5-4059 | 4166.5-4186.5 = 3.40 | 0.589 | 0.551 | 0.575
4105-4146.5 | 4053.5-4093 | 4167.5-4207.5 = 1.73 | 0.554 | 0.565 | 0.559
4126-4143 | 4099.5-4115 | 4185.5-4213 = -0.58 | 0.467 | 0.583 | 0.502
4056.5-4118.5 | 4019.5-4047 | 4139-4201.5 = 7.48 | 0.623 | 0.56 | 0.598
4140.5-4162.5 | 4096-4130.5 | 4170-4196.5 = -0.64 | 0.511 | 0.567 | 0.542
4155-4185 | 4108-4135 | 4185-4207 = 0.69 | 0.545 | 0.575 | 0.565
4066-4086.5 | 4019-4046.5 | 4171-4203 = 1.77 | 0.625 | 0.569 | 0.609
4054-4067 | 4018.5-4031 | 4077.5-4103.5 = -0.51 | 0.634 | 0.494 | 0.558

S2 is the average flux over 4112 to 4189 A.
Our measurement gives 0.554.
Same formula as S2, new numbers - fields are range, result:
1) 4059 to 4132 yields 0.531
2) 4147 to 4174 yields 0.547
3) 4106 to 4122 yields 0.544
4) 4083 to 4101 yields 0.486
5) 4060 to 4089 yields 0.559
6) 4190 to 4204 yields 0.582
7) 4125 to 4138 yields 0.515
